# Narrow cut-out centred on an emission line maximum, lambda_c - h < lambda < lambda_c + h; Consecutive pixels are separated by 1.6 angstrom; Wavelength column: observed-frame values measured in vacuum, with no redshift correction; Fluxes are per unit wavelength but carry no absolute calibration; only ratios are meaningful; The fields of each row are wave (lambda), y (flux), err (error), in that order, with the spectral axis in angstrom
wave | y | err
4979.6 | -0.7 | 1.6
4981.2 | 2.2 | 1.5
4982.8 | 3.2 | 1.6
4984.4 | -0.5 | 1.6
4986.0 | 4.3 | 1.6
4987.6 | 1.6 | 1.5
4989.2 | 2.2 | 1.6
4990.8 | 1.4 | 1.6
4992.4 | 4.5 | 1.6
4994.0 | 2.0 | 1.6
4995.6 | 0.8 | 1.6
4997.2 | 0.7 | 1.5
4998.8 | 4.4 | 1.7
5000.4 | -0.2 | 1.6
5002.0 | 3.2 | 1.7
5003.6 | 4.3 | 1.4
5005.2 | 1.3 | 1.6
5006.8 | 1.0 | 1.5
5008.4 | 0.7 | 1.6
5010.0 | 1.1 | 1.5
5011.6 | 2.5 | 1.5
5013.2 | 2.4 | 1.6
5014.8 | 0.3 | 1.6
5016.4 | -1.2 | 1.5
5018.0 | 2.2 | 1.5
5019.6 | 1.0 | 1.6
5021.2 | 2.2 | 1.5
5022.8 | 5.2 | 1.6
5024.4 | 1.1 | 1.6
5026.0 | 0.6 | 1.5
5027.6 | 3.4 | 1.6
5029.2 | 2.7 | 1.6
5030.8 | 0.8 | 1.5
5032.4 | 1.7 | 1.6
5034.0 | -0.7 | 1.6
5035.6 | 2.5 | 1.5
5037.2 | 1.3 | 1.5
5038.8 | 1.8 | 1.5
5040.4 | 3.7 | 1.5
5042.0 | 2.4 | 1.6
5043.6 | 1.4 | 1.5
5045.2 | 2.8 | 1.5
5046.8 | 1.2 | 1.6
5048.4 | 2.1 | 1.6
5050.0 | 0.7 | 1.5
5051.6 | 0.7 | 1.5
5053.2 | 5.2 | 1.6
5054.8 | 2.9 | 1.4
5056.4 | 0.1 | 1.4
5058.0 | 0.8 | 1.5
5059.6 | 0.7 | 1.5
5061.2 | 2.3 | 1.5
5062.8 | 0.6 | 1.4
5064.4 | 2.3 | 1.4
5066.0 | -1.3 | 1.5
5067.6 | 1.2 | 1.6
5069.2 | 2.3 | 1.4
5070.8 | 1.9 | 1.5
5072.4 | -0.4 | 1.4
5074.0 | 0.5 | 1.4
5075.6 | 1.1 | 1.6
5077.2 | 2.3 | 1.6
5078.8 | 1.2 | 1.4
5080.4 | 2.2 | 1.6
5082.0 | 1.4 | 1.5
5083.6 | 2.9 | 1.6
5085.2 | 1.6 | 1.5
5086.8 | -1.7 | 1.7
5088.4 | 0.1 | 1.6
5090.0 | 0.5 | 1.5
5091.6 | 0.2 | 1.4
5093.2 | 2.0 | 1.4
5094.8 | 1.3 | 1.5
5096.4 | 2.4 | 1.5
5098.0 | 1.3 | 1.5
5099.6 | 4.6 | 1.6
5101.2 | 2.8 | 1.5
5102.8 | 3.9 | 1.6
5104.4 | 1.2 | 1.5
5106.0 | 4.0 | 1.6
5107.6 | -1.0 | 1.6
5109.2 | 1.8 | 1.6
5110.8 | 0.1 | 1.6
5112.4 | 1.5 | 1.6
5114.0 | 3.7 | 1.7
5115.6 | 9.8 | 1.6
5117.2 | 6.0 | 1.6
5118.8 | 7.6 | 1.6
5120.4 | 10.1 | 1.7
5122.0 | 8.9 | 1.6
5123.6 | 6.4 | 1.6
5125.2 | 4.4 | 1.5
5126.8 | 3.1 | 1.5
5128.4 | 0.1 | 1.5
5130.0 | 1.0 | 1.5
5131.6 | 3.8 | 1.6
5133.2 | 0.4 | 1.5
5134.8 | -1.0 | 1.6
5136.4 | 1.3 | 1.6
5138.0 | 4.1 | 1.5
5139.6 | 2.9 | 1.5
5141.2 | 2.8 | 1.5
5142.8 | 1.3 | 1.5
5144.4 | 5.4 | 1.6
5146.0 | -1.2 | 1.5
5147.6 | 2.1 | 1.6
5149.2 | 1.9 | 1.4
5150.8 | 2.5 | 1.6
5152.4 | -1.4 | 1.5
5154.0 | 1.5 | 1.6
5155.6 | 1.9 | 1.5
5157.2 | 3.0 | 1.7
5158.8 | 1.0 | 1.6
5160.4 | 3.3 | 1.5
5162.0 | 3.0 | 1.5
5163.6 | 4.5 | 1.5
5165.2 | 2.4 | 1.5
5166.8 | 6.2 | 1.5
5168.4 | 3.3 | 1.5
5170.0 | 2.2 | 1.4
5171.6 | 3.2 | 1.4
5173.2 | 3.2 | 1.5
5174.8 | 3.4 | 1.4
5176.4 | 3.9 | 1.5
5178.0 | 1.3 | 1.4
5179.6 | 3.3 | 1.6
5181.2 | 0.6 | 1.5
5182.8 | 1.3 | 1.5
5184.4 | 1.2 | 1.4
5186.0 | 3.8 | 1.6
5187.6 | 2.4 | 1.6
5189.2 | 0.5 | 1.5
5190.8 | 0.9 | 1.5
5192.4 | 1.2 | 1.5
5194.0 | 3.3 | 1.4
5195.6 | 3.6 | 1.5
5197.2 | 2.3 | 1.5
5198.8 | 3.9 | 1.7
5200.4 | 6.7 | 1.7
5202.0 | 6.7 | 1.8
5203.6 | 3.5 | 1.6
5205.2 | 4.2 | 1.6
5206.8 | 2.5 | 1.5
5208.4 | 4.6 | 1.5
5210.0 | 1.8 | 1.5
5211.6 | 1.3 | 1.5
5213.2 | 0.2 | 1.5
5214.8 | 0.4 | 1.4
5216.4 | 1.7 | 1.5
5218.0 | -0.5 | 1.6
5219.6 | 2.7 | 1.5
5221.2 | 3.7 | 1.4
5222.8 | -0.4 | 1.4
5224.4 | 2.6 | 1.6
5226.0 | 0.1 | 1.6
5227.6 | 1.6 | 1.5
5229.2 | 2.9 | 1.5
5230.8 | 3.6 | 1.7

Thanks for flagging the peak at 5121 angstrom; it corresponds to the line [O II]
